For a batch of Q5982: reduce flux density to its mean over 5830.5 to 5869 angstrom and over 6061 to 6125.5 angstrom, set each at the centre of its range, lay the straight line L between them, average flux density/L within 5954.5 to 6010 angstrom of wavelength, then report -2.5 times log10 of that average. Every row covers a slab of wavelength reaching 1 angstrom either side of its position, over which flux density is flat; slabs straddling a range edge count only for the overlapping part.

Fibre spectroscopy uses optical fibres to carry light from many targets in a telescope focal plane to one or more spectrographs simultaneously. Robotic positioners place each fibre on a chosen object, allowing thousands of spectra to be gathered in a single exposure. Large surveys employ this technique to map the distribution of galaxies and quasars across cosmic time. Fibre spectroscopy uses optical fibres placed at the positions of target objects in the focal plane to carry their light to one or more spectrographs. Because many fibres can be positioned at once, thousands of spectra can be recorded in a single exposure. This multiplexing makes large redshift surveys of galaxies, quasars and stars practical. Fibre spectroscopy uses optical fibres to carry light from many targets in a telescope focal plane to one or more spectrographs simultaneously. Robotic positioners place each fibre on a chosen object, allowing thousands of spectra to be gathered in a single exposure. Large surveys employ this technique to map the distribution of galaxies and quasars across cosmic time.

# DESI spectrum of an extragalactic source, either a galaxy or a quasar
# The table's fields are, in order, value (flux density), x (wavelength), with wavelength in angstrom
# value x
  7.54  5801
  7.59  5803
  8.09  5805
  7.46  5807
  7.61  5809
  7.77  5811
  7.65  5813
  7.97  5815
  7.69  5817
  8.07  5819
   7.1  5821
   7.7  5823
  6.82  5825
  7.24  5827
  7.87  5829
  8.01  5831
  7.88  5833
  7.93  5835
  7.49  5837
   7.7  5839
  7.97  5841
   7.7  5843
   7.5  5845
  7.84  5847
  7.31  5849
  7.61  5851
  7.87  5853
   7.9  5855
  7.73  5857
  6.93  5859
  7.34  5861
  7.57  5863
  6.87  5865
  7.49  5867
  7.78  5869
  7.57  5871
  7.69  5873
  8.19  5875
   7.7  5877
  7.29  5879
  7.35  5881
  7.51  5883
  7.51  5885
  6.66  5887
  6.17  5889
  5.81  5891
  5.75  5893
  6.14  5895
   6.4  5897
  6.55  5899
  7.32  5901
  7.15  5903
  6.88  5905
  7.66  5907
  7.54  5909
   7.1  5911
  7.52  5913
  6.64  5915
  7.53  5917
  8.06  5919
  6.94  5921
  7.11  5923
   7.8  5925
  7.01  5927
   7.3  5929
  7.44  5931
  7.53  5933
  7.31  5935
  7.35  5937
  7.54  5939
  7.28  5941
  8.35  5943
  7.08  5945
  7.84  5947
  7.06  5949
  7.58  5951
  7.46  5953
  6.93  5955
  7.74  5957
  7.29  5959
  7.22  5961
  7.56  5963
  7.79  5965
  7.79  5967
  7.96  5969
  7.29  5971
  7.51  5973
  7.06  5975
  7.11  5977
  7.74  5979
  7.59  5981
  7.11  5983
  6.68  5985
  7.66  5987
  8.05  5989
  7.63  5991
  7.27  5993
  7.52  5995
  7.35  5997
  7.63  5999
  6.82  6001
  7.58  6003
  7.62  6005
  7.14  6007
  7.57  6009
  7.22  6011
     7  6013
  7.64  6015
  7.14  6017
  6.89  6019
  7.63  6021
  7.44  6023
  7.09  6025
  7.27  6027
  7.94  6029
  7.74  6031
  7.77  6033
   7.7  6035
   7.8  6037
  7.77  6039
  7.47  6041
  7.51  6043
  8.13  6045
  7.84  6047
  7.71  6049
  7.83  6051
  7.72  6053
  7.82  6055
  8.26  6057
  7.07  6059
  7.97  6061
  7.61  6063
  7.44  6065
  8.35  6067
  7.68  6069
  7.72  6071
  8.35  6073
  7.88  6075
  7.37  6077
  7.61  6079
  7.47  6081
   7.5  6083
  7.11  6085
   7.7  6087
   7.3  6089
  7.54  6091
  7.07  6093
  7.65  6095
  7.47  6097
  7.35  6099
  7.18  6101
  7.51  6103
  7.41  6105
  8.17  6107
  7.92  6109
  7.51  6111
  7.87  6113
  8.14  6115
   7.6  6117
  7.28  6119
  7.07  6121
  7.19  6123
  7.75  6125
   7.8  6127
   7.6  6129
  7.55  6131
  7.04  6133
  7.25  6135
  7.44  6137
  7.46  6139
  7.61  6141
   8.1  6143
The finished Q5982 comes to 0.02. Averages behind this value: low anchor 7.61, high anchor 7.59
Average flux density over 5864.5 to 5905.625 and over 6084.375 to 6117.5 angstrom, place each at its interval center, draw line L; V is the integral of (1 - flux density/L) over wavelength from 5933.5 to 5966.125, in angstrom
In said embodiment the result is -1.21 angstrom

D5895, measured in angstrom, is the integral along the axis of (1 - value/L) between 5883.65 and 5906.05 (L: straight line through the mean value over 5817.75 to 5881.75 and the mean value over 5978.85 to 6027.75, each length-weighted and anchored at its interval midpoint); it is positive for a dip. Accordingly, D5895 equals 2.8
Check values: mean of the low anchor 7.6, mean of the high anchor 7.37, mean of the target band 6.59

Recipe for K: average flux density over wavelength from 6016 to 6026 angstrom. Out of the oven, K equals 7.24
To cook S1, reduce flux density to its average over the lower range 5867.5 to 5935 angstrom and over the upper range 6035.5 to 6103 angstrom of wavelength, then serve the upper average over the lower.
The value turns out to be 1.1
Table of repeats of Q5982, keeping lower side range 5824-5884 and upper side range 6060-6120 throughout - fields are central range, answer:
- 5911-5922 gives 0.041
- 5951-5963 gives 0.034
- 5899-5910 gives 0.052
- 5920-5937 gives 0.043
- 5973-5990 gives 0.033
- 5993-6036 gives 0.029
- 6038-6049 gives -0.017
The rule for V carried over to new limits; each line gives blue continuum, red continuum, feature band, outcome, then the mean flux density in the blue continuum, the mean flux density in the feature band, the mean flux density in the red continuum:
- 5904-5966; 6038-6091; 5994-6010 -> 0.32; 7.4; 7.4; 7.7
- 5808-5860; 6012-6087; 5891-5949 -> 3.41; 7.65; 7.19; 7.63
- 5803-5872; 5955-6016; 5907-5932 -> 0.56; 7.62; 7.35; 7.43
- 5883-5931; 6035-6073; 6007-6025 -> 0.67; 7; 7.29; 7.77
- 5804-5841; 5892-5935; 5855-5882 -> -0.44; 7.68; 7.51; 7.12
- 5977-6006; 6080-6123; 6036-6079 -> -1.69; 7.43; 7.77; 7.51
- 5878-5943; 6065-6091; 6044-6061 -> -0.52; 7.12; 7.81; 7.66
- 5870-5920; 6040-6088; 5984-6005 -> 0.10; 7.11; 7.43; 7.71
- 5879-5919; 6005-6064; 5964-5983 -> -0.58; 6.94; 7.52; 7.58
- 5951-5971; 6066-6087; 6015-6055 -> 0.16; 7.52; 7.61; 7.7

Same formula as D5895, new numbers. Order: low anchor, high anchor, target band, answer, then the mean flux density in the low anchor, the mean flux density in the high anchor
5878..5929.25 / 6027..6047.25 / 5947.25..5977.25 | -0.4 angstrom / 7.02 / 7.74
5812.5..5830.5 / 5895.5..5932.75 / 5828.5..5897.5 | 0.4 angstrom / 7.58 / 7.21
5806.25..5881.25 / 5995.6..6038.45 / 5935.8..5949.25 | 0.0 angstrom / 7.61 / 7.43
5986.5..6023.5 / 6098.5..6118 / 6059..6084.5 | -0.4 angstrom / 7.41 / 7.67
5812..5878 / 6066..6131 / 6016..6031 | 0.5 angstrom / 7.63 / 7.6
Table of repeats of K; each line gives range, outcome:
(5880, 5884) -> 7.43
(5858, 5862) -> 7.13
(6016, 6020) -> 7.01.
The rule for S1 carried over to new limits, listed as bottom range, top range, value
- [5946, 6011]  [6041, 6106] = 1.03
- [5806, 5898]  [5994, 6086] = 1.02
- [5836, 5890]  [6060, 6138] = 1.01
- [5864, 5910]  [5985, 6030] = 1.04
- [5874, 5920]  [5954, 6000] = 1.06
